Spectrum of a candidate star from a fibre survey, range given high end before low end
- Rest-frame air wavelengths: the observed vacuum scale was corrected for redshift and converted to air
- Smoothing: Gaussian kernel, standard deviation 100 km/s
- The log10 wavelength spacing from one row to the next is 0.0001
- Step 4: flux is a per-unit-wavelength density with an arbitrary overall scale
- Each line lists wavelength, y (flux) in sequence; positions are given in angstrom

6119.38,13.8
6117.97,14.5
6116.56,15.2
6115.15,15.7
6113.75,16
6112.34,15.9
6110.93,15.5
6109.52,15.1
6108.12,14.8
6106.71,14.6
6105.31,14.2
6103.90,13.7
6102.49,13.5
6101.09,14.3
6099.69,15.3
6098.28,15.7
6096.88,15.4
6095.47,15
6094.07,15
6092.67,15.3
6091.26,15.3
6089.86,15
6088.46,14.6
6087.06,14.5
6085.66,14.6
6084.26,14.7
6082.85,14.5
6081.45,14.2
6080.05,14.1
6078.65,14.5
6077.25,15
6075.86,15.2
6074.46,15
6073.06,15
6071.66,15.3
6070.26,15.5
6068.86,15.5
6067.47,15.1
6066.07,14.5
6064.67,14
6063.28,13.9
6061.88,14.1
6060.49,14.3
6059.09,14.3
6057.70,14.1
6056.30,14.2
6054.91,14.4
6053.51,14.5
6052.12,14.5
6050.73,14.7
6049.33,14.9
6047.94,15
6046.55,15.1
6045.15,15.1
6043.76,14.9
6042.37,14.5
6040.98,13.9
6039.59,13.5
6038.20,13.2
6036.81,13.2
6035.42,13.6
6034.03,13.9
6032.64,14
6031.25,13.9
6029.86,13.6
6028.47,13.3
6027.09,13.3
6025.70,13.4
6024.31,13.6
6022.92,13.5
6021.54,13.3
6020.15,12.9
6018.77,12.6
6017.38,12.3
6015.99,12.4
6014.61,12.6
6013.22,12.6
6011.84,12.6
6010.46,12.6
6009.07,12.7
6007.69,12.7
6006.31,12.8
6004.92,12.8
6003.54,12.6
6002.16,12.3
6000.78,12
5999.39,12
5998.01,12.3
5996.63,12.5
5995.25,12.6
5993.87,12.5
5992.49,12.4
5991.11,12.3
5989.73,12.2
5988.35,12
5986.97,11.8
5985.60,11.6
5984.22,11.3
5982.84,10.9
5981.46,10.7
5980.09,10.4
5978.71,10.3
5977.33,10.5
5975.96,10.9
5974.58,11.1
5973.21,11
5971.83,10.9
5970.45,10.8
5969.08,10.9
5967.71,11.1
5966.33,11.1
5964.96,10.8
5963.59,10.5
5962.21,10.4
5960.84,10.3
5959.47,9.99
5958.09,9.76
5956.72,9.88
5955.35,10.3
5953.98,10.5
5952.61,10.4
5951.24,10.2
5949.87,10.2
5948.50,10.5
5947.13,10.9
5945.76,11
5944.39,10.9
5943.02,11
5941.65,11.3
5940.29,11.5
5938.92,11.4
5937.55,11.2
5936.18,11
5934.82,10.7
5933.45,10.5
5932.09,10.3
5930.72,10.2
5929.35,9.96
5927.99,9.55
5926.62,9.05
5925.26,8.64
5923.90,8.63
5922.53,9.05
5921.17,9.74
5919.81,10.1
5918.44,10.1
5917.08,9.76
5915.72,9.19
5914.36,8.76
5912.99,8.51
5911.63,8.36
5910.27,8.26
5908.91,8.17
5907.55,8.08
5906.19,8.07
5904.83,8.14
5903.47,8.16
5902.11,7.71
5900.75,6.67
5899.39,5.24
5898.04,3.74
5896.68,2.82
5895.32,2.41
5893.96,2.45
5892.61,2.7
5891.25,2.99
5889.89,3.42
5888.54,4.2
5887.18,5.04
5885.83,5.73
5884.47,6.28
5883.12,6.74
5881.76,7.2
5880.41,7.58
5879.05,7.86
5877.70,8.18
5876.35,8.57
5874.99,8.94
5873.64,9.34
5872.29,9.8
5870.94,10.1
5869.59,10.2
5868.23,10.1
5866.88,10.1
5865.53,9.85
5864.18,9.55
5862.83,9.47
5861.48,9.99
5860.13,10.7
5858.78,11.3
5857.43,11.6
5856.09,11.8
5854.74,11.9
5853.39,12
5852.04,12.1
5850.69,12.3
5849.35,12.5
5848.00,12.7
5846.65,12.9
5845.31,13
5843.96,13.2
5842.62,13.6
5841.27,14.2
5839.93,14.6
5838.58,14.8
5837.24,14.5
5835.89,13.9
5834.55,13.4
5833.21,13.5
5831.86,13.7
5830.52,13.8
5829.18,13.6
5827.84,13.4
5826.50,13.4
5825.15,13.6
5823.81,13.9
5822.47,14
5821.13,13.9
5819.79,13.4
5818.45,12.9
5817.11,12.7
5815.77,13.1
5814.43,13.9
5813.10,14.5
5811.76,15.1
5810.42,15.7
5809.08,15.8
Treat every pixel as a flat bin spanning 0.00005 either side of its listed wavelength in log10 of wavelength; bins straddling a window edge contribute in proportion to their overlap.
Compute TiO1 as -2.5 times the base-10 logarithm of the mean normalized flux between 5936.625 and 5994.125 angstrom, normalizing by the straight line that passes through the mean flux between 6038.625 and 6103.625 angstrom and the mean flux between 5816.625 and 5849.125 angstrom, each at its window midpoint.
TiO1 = 0.284 mag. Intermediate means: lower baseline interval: 13.6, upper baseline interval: 14.7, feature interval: 10.9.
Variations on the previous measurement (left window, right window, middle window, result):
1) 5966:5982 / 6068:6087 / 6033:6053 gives -0.06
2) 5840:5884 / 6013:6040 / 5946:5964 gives 0.17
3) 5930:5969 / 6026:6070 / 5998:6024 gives 0.02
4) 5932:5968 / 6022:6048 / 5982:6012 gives 0.02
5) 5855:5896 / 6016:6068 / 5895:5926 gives 0.17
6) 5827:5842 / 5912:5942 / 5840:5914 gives 0.38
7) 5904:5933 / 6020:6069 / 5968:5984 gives 0.06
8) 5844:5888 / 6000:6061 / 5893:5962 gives 0.24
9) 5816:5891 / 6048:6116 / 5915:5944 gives 0.21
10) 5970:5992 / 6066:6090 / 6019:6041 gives -0.04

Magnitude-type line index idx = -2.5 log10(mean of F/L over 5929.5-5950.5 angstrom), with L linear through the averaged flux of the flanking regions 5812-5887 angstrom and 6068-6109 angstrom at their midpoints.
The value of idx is 0.18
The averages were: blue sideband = 11.6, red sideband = 14.8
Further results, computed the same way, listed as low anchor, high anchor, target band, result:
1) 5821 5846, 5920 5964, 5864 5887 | 0.42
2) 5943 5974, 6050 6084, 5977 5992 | 0.02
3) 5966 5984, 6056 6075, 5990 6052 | -0.04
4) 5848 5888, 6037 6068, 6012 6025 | 0.05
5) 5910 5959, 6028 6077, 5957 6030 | 0.03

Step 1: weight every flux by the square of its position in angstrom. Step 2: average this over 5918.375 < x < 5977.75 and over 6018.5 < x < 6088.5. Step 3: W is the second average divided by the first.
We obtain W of 1.4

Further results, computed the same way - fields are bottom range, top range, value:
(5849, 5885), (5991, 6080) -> 1.47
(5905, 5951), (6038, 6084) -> 1.55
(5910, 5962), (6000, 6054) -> 1.38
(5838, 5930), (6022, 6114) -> 1.73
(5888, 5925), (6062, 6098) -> 2.27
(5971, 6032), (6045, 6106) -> 1.23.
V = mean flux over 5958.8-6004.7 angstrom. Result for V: 11.4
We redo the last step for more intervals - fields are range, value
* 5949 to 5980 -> 10.5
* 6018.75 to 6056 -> 14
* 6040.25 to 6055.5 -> 14.7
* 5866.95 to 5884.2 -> 8.71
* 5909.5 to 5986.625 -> 10.3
